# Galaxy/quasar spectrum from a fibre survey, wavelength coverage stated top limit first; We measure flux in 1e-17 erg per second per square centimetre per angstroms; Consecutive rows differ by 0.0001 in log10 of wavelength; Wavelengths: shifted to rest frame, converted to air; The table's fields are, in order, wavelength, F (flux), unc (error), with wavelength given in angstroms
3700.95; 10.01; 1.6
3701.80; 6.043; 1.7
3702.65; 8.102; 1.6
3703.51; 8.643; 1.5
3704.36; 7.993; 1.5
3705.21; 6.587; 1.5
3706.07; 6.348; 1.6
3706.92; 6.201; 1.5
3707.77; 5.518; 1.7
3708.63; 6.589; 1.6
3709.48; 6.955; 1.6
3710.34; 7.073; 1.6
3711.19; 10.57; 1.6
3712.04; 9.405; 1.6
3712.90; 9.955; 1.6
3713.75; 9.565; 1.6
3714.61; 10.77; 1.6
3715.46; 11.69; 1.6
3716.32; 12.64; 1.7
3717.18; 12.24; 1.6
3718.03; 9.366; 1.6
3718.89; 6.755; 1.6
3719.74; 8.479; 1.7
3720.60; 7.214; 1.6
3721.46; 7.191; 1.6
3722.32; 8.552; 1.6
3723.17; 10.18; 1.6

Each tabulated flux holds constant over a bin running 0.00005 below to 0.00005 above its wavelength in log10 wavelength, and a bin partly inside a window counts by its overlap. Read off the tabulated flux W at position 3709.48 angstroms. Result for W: 6.955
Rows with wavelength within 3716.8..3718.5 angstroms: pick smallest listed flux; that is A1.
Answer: 9.366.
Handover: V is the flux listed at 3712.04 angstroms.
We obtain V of 9.405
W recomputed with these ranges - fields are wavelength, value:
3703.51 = 8.643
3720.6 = 7.214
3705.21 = 6.587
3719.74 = 8.479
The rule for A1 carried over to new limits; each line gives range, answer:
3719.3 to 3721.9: 7.191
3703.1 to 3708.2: 5.518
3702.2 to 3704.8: 7.993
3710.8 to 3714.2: 9.405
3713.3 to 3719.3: 6.755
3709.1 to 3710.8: 6.955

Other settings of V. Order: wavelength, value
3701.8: 6.043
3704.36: 7.993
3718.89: 6.755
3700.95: 10.01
